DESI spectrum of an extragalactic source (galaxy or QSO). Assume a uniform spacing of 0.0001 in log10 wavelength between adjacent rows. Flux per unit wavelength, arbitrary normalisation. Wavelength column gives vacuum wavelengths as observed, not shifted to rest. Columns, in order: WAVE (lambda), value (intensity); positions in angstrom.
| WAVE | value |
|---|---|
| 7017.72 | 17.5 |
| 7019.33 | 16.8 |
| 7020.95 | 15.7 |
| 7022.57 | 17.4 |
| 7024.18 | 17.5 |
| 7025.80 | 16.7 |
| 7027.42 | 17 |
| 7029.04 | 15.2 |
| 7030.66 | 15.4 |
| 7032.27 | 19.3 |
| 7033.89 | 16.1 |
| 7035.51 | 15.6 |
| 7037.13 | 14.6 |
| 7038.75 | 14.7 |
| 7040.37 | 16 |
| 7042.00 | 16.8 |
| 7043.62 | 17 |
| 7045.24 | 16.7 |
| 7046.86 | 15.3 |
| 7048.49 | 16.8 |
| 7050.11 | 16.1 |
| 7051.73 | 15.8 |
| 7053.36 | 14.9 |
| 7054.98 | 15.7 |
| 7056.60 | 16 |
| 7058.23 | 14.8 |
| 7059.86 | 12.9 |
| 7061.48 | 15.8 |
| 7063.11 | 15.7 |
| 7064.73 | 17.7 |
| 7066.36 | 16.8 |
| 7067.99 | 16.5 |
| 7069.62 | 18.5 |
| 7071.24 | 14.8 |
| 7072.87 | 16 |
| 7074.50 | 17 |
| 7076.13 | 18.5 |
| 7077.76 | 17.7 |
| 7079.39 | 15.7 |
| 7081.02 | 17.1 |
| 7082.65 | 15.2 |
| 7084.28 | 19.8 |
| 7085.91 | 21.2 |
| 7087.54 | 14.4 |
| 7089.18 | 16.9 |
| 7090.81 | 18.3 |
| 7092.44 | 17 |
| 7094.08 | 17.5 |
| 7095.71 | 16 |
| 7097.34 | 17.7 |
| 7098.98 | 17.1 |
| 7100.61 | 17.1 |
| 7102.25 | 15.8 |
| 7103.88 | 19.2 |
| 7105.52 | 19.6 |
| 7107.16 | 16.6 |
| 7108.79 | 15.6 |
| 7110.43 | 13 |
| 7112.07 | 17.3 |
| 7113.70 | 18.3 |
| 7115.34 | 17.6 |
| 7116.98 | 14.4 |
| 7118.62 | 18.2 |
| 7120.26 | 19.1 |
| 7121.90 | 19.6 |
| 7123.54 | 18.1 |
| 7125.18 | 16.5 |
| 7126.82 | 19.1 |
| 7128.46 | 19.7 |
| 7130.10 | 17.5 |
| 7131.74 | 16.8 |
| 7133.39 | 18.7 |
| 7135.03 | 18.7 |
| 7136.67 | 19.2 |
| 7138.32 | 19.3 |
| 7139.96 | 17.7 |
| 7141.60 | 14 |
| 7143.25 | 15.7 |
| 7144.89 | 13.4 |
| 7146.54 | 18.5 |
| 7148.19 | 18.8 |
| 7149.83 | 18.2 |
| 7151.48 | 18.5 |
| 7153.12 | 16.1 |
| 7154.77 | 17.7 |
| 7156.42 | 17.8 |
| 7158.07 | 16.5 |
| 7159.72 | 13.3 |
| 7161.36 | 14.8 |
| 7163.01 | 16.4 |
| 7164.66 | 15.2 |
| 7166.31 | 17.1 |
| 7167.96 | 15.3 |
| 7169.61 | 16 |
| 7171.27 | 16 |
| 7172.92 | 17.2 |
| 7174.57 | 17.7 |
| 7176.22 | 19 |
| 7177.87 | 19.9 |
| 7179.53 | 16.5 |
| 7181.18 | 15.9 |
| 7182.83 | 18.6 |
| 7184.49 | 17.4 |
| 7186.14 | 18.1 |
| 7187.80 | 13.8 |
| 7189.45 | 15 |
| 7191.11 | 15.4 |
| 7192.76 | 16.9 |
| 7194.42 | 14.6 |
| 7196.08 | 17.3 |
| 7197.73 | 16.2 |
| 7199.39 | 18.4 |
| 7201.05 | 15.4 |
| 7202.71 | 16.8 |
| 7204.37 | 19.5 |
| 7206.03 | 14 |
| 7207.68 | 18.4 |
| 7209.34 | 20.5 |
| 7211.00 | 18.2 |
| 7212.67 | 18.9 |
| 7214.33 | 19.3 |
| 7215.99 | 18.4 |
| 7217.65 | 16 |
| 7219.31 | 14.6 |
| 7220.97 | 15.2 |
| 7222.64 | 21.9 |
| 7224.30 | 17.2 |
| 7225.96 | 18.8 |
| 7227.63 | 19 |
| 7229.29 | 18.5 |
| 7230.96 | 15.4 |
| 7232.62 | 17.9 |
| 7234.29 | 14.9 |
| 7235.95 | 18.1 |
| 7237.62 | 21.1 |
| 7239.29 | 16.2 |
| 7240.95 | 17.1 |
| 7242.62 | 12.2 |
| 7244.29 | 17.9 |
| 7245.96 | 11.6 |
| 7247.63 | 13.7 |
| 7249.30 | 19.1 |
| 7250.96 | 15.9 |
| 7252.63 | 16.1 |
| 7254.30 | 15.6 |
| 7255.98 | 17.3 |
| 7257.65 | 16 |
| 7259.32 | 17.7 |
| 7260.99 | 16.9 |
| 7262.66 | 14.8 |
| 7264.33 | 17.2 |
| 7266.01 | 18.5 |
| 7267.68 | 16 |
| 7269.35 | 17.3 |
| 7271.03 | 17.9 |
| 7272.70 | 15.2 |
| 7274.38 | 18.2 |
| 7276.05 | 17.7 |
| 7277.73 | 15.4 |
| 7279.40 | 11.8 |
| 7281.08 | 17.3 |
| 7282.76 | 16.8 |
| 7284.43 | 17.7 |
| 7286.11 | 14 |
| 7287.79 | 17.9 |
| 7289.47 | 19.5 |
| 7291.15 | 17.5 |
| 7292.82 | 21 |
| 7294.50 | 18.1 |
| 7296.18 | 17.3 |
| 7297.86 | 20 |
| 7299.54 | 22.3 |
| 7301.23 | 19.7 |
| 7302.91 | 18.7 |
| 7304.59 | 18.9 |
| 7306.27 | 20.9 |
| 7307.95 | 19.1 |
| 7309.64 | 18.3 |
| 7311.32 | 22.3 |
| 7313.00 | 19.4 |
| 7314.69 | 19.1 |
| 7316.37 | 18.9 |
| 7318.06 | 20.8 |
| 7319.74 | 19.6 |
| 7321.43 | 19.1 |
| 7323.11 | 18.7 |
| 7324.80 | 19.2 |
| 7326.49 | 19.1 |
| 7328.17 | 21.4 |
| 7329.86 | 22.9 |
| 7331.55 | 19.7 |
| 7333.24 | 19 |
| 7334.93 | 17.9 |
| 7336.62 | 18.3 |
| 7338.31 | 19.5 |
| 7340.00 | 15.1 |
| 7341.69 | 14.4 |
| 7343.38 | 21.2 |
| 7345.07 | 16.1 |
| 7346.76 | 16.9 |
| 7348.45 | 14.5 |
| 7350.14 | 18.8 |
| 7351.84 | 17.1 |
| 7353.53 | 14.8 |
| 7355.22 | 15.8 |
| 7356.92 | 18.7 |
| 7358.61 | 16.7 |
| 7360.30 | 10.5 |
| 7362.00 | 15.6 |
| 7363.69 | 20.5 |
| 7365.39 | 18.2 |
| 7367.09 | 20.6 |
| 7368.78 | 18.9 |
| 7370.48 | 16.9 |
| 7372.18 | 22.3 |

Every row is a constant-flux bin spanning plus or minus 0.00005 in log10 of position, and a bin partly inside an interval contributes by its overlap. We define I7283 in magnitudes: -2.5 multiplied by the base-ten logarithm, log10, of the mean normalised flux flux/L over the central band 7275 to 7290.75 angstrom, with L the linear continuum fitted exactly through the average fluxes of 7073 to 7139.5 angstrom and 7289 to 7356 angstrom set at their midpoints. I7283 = 0.126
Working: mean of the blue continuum 17.5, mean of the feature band 16.5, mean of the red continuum 18.8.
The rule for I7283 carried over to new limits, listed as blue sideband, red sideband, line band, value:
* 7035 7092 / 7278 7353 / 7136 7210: 0.03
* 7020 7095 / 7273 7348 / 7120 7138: -0.09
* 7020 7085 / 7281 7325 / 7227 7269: 0.11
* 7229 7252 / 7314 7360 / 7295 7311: -0.12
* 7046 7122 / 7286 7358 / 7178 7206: 0.06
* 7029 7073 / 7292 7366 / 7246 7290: 0.09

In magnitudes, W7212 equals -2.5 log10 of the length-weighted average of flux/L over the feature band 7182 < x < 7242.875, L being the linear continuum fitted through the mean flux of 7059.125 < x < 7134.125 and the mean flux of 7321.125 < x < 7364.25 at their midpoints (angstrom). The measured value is 0.01 mag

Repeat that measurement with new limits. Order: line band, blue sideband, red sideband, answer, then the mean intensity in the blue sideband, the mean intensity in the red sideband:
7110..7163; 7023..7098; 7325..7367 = -0.03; 16.5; 17.7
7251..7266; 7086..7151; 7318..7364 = 0.07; 17.4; 17.8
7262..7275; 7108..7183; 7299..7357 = 0.08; 17.1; 18.7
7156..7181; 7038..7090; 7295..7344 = 0.07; 16.4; 19.3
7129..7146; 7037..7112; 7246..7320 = -0.02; 16.5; 17.7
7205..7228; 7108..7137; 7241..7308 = -0.03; 17.6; 17.1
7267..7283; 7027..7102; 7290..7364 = 0.11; 16.5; 18.5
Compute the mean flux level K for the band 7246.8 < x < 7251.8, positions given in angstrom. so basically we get 16.3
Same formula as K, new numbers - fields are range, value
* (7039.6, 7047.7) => 16.3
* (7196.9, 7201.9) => 16.7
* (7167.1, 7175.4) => 16.4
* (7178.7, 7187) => 17.3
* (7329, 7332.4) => 21.3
